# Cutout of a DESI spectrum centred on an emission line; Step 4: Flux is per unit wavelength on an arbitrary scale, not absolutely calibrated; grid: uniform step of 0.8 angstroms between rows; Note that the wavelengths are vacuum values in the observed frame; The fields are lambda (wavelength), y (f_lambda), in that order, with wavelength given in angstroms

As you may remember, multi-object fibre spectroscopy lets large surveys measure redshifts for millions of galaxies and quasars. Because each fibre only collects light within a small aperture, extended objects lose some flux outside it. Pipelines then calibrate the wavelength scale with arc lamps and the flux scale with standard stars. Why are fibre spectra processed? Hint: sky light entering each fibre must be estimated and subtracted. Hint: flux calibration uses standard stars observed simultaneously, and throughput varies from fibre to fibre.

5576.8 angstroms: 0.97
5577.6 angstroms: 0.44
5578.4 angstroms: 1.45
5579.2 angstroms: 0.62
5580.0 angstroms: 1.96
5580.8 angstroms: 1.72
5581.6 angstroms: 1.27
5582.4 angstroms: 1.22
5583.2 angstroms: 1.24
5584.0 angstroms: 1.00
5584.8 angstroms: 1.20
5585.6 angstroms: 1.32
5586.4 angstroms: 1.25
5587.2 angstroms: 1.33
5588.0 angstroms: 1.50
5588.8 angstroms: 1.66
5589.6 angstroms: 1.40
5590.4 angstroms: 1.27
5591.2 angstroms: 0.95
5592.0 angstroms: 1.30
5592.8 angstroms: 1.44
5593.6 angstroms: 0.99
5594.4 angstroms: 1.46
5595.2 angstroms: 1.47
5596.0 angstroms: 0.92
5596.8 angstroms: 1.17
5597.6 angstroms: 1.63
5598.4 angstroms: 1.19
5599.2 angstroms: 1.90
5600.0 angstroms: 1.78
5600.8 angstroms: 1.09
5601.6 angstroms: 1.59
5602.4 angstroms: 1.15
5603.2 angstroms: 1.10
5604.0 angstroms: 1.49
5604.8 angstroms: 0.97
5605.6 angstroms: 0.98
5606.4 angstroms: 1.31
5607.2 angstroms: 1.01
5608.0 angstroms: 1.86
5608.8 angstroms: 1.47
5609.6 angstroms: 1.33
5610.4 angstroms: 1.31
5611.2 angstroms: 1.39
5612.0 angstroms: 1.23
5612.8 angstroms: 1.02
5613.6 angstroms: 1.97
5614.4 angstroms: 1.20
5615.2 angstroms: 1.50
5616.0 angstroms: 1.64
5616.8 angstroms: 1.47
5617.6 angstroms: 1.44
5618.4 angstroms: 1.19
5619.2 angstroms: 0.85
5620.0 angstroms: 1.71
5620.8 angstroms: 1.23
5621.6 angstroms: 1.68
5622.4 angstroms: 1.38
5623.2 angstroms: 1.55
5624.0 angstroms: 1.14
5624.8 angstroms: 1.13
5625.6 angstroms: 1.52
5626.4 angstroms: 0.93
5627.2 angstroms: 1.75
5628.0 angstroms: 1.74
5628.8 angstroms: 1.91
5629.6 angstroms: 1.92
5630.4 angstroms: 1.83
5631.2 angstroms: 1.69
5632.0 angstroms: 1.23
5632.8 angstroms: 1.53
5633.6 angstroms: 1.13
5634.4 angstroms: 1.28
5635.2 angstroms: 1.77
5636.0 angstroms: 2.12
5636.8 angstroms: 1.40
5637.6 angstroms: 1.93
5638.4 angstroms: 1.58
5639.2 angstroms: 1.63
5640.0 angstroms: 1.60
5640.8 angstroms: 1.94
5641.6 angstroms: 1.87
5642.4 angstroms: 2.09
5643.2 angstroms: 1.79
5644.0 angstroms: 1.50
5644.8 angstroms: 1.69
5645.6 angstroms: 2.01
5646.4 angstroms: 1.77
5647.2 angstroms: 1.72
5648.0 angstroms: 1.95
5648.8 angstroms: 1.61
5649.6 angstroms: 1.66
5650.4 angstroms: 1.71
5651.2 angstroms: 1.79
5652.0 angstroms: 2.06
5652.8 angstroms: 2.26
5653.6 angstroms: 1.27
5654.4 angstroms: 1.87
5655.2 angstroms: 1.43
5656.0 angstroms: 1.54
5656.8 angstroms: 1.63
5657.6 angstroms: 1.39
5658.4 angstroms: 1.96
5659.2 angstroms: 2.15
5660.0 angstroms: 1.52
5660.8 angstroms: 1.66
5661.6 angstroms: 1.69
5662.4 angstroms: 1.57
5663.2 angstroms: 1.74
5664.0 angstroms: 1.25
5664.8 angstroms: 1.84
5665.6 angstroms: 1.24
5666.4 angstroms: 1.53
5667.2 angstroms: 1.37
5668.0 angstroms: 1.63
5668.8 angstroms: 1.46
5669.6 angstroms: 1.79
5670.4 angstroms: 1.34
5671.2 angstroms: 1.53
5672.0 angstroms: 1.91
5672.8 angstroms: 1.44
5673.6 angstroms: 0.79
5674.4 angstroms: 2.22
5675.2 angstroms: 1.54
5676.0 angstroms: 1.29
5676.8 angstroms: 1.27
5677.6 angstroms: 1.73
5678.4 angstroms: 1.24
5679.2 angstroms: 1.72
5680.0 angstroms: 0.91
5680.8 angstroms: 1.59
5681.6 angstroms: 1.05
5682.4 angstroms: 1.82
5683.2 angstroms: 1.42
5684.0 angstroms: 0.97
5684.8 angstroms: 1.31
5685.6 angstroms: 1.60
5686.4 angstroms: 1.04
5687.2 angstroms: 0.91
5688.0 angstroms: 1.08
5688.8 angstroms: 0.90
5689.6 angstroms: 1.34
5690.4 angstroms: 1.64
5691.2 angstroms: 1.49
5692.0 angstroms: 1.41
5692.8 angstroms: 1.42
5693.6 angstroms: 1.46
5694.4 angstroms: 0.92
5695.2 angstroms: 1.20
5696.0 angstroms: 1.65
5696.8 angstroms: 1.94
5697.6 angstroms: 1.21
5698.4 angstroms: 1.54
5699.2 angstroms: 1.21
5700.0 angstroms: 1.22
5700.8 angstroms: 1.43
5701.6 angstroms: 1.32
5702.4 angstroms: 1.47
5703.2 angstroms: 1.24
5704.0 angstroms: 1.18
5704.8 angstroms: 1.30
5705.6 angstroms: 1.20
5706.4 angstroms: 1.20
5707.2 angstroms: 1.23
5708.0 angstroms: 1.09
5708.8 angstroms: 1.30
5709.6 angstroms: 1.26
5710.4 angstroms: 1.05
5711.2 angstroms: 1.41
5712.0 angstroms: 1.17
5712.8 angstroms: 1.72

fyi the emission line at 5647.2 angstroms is C III]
